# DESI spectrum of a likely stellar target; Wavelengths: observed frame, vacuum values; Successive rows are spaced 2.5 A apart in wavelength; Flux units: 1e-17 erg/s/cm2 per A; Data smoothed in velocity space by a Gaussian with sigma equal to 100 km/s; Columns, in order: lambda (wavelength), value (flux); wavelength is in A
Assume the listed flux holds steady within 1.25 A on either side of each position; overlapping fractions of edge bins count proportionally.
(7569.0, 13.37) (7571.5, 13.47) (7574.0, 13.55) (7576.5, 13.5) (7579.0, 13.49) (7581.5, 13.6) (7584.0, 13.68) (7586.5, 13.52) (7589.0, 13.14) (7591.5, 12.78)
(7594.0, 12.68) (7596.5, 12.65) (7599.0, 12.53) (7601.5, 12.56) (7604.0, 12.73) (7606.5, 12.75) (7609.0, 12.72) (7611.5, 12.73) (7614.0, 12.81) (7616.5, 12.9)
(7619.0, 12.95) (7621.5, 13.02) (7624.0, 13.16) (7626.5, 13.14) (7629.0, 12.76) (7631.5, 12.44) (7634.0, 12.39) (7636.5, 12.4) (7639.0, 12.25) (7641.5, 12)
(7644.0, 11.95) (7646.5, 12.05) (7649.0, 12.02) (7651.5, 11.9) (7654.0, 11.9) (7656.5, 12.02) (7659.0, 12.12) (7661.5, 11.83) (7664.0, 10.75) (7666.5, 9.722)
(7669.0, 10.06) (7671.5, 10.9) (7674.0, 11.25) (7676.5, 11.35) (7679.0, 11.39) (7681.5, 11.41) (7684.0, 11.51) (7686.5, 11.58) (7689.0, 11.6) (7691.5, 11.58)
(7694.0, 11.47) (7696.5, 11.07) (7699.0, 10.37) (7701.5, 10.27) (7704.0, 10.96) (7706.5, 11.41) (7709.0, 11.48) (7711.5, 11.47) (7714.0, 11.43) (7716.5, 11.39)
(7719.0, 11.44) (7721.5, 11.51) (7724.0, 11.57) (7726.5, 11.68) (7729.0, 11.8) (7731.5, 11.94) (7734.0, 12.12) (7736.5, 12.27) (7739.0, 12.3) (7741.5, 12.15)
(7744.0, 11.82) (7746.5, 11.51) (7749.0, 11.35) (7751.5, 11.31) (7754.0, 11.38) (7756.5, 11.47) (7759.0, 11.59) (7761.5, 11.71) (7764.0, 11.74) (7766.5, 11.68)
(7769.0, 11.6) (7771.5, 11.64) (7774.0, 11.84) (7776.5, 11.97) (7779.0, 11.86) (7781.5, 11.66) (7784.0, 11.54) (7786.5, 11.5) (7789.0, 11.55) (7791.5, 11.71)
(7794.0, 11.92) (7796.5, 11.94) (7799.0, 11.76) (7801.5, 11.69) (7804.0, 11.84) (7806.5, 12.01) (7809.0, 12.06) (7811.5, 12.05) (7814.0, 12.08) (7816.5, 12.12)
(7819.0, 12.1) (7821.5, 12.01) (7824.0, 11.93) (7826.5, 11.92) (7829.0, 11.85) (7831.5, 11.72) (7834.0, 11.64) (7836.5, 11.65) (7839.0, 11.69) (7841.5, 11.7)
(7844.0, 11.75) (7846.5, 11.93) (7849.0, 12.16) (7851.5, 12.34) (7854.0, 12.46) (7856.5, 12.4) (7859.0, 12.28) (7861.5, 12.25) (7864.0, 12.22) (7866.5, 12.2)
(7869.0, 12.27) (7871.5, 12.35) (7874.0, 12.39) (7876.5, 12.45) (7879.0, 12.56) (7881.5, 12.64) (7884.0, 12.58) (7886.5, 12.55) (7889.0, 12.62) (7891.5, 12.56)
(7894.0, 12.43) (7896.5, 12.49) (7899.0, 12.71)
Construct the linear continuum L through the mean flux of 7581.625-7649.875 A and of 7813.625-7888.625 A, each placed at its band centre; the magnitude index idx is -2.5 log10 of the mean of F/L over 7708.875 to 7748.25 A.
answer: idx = 0.062 mag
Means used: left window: 12.7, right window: 12.1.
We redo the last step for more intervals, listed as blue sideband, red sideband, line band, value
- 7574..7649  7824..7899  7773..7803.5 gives 0.06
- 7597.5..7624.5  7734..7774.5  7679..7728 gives 0.07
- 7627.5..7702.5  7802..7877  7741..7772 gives 0.02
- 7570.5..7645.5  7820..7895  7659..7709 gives 0.14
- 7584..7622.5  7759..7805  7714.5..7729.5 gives 0.05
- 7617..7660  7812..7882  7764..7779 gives 0.04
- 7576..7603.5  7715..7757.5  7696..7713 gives 0.09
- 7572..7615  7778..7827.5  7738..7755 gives 0.04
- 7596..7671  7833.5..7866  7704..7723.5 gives 0.07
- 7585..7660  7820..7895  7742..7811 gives 0.06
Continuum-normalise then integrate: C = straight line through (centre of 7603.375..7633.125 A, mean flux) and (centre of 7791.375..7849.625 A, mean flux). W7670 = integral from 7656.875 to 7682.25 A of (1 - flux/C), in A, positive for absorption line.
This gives 3.0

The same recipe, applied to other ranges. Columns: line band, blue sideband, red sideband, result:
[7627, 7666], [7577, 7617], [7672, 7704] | 0.0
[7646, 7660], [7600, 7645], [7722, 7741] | 0.5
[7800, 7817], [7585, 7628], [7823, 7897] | 0.5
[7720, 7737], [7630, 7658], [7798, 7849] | 0.3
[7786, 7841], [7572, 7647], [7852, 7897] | 2.9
